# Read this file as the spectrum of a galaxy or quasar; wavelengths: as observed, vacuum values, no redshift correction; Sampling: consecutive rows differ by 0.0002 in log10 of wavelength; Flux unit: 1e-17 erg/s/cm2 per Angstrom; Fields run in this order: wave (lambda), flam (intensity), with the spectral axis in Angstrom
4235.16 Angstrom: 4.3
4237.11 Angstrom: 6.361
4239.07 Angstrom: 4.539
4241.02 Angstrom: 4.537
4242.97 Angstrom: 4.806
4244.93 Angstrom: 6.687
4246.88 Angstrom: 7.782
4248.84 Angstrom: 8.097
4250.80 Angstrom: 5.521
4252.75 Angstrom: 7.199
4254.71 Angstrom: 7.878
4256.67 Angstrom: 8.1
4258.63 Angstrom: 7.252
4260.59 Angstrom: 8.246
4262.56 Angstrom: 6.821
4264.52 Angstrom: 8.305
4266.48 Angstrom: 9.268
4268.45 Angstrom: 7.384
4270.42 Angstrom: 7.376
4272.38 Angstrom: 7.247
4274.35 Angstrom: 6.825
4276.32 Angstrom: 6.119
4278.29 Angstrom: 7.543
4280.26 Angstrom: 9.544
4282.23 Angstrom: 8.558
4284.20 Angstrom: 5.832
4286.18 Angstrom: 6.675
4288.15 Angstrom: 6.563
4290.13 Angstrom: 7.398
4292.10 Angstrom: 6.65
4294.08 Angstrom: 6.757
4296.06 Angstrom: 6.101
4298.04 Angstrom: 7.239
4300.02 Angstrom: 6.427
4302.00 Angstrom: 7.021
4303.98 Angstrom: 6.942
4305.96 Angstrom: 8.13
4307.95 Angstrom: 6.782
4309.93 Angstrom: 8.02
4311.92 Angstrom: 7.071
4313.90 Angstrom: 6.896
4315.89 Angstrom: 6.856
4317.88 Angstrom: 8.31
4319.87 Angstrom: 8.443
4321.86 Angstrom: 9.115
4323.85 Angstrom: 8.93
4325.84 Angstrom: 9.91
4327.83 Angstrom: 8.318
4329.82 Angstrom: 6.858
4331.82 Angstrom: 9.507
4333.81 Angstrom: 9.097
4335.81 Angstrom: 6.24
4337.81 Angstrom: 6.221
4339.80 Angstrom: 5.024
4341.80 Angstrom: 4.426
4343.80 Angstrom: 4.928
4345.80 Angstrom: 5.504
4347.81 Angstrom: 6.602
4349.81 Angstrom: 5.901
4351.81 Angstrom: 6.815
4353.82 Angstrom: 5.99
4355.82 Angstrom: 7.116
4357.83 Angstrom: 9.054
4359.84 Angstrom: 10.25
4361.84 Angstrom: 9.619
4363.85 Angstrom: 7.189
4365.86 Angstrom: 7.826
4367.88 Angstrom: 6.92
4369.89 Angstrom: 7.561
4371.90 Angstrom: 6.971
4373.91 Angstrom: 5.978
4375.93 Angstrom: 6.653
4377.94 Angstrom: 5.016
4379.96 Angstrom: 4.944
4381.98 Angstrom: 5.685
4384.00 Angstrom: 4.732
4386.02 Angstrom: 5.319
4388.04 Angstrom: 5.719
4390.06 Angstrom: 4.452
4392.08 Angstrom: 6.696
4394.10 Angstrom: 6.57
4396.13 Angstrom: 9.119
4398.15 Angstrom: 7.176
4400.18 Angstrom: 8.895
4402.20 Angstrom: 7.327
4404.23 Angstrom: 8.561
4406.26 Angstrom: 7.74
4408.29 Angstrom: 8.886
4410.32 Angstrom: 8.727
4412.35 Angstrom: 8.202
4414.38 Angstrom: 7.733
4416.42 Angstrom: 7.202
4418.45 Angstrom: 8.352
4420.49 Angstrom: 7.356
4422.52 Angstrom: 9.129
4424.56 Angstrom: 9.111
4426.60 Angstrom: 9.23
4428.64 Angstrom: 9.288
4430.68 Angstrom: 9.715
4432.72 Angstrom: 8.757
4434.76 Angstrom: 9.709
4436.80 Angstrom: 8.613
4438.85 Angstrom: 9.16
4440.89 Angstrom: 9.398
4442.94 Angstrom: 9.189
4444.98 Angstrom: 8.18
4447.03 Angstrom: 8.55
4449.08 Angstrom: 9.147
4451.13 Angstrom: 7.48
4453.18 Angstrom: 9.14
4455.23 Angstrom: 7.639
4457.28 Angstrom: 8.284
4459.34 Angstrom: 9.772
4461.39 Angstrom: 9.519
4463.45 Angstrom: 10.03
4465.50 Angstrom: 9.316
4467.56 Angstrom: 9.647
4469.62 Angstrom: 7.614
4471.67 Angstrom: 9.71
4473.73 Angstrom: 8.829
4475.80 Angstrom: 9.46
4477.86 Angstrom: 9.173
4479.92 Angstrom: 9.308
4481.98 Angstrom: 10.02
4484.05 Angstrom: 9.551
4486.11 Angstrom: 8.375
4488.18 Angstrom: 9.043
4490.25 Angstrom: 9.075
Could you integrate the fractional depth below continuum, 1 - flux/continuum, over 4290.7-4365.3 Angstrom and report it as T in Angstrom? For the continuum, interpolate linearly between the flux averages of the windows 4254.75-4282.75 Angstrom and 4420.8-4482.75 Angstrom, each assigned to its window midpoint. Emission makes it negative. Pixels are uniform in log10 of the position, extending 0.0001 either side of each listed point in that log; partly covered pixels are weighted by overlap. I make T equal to 7.8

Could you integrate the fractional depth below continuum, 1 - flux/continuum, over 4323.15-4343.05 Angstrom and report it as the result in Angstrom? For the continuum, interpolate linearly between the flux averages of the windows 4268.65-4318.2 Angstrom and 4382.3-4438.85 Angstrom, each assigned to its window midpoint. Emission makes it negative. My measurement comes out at 0.0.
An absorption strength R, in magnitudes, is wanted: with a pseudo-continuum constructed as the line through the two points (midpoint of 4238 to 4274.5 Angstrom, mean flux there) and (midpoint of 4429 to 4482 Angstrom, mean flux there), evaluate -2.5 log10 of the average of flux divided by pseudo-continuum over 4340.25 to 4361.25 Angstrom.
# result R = 0.20 mag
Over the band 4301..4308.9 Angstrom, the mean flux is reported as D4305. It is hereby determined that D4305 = 7.22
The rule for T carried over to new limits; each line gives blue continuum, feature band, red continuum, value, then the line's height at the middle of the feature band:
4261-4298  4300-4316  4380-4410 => 0.02 Angstrom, 7.19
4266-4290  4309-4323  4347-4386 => -1.34 Angstrom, 7.14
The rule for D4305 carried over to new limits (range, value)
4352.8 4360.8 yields 8.08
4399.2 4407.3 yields 8.13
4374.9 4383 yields 5.57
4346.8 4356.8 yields 6.48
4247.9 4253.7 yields 6.94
